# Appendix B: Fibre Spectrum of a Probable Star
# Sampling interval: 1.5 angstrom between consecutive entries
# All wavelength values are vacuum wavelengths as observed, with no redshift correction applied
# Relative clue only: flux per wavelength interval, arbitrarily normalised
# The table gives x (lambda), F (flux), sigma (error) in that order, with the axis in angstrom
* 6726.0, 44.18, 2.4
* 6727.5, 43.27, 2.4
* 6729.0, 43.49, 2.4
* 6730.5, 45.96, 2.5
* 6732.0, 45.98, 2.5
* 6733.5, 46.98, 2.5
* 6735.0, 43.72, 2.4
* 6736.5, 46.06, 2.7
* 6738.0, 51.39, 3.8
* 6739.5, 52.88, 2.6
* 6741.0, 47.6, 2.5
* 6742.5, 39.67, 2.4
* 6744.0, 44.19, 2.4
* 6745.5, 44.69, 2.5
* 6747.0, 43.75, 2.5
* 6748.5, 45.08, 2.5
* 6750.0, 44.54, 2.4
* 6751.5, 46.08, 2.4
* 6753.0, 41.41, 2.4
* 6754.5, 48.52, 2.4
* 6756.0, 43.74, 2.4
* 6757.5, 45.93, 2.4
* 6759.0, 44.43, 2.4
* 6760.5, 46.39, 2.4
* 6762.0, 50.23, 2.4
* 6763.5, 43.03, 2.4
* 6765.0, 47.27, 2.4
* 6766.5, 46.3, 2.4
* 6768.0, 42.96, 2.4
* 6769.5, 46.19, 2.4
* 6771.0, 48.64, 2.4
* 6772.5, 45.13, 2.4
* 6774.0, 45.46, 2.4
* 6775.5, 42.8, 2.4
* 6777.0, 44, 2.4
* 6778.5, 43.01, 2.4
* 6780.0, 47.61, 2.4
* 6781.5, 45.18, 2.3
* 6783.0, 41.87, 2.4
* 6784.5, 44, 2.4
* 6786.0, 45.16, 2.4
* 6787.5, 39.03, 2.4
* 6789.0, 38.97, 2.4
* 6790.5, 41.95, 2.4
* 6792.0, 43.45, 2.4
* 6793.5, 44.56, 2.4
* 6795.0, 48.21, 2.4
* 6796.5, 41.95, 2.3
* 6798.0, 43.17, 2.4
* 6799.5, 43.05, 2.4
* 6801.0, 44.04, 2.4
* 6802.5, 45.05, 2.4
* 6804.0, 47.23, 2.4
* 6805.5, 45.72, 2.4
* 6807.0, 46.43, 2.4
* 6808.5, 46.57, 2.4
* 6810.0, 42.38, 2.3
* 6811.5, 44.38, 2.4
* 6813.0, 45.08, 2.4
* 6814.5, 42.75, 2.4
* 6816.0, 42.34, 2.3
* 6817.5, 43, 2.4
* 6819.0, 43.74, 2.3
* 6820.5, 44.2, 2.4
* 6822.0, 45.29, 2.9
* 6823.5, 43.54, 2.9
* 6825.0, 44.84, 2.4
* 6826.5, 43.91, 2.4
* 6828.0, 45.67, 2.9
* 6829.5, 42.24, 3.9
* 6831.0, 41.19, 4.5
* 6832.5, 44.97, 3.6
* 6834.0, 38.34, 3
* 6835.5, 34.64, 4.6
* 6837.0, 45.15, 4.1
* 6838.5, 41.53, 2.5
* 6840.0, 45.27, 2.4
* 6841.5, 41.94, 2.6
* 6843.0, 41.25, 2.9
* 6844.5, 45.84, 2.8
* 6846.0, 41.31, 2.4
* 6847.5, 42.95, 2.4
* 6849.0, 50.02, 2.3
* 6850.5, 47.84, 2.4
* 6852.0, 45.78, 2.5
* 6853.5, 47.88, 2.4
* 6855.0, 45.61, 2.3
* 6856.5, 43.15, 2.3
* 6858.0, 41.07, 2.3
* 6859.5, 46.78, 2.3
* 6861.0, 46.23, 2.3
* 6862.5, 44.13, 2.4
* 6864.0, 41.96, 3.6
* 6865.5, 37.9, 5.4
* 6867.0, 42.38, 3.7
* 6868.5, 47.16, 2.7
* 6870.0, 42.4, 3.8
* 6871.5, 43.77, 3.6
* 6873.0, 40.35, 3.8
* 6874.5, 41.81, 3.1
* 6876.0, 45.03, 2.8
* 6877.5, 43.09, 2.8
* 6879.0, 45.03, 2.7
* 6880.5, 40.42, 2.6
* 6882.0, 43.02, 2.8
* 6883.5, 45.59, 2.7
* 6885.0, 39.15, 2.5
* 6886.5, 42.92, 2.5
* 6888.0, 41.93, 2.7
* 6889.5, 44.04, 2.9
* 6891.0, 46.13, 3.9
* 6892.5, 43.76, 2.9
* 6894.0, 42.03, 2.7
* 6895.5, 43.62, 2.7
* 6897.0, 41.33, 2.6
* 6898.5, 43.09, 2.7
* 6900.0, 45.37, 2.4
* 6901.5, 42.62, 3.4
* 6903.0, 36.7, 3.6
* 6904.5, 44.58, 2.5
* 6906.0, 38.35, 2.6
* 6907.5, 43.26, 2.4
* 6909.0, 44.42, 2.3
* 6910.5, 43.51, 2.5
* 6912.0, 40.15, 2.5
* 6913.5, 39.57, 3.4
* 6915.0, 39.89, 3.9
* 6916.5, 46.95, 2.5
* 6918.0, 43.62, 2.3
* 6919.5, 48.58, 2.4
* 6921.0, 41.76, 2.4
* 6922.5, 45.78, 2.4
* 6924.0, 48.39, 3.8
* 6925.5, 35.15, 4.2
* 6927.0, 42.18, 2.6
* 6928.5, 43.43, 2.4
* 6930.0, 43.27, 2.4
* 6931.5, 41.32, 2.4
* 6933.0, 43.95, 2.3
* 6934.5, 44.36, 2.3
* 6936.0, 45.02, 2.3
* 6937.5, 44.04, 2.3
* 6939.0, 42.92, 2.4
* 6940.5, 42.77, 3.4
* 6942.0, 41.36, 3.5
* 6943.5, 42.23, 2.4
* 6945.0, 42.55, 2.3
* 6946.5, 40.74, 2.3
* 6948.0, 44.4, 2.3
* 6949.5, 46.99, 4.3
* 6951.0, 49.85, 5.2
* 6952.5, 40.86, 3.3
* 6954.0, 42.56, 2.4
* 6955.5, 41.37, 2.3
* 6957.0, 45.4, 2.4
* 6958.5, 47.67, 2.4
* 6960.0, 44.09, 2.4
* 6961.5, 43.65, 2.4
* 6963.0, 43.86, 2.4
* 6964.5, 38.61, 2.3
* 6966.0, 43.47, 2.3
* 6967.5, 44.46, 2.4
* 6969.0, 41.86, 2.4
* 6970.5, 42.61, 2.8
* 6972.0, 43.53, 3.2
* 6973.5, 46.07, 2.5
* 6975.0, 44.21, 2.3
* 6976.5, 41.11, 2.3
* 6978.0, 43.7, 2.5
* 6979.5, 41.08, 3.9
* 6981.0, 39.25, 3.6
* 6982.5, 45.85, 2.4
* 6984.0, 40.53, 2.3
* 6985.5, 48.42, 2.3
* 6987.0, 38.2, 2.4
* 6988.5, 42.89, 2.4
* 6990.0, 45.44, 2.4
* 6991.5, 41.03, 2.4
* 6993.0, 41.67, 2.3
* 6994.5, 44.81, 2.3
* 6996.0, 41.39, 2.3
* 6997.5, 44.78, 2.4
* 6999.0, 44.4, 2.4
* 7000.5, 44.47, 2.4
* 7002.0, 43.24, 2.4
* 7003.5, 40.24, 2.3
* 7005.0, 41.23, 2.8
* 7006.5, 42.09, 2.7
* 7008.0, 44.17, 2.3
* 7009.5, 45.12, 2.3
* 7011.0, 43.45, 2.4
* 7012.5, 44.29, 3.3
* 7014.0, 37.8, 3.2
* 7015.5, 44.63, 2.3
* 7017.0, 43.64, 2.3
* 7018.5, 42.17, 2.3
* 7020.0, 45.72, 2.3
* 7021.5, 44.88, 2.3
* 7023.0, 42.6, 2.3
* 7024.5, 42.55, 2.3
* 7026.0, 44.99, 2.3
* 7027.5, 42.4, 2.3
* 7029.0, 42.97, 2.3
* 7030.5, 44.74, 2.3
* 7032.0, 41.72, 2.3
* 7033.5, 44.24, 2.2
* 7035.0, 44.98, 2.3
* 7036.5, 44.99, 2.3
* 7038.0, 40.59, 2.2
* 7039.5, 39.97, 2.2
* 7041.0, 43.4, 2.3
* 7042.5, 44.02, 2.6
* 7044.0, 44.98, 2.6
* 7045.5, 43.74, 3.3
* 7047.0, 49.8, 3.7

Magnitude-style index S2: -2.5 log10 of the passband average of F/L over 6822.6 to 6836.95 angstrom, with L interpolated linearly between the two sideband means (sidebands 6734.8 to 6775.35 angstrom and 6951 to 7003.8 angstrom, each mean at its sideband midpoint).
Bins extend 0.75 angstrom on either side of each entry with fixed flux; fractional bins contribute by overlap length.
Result 0.06 mag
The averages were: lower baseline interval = 45.7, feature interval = 42.3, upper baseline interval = 43.2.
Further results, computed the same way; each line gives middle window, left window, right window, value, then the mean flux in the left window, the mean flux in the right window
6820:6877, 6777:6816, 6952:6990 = 0.00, 44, 43.1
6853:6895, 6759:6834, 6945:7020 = 0.01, 44.3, 43.2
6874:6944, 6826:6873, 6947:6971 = 0.02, 43.5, 43.8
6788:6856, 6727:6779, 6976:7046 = 0.02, 45.5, 43.1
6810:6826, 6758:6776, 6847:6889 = 0.02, 45.8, 43.8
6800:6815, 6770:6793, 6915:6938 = -0.03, 43.8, 43.7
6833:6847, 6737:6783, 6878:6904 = 0.05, 45.5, 42.8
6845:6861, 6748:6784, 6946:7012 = -0.02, 45.2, 43.3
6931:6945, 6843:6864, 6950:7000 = 0.02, 45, 43.3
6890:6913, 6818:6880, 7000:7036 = 0.02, 43.6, 43.3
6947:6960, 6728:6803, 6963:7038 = -0.03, 44.9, 43.1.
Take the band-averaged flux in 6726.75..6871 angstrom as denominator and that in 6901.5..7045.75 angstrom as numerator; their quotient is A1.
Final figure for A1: 0.97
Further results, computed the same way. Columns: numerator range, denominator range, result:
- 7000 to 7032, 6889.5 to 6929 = 1.01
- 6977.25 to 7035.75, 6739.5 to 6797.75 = 0.97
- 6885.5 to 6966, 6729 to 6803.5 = 0.96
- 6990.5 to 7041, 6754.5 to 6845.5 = 0.98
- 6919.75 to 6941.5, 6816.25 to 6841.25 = 1.01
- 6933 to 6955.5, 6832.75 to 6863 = 0.99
